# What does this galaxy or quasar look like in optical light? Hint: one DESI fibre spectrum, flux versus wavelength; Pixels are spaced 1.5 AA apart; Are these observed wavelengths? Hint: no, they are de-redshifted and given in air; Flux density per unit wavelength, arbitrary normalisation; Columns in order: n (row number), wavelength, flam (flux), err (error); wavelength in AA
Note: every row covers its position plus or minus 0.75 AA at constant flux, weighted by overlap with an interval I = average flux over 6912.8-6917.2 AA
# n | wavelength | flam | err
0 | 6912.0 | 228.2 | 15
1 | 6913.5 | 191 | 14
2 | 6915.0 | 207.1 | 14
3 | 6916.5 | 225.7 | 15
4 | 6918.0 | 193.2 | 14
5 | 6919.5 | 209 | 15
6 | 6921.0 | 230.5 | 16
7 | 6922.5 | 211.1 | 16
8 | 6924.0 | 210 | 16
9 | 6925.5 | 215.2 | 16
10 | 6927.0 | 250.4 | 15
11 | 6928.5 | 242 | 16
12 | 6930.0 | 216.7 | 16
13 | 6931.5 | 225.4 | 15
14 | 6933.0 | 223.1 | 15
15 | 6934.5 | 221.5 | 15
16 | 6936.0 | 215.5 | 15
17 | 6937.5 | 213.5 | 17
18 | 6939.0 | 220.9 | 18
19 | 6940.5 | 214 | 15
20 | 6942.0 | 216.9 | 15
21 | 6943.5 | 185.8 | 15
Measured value 208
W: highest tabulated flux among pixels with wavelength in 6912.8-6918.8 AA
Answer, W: 225.7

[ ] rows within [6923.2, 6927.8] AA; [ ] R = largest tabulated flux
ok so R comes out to 250.4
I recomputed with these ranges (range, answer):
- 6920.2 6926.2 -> 217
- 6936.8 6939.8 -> 217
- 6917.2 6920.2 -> 201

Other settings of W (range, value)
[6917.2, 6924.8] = 230.5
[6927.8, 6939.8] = 242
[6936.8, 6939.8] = 220.9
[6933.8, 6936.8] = 221.5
